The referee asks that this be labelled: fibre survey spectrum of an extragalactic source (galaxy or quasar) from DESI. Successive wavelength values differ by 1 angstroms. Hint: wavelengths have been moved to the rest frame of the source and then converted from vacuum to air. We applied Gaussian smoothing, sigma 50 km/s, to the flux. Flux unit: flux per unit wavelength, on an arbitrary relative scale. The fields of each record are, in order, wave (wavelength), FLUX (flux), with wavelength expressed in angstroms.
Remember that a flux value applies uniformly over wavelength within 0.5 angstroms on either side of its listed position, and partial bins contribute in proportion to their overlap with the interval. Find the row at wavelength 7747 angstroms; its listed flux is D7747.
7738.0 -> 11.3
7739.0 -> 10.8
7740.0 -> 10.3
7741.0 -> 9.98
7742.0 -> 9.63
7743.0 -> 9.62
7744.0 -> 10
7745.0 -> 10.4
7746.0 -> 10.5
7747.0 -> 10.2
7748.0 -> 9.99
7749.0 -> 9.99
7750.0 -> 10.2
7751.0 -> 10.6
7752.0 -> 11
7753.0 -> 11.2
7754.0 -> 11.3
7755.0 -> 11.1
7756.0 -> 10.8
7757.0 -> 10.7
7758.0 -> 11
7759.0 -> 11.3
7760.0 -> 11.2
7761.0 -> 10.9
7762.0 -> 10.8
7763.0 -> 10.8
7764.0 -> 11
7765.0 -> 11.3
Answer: 10.2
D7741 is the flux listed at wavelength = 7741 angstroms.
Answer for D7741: 9.98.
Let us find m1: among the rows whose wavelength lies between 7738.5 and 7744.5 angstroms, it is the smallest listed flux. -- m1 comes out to 9.62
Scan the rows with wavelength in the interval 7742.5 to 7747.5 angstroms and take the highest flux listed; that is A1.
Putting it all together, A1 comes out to 10.5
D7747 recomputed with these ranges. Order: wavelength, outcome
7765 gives 11.3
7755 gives 11.1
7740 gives 10.3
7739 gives 10.8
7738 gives 11.3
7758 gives 11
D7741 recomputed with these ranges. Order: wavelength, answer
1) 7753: 11.2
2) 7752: 11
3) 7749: 9.99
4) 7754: 11.3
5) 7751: 10.6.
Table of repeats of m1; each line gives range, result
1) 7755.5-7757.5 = 10.7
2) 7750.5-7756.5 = 10.6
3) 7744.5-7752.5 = 9.99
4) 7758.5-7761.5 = 10.9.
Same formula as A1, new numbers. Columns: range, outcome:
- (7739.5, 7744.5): 10.3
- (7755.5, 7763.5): 11.3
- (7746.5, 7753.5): 11.2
